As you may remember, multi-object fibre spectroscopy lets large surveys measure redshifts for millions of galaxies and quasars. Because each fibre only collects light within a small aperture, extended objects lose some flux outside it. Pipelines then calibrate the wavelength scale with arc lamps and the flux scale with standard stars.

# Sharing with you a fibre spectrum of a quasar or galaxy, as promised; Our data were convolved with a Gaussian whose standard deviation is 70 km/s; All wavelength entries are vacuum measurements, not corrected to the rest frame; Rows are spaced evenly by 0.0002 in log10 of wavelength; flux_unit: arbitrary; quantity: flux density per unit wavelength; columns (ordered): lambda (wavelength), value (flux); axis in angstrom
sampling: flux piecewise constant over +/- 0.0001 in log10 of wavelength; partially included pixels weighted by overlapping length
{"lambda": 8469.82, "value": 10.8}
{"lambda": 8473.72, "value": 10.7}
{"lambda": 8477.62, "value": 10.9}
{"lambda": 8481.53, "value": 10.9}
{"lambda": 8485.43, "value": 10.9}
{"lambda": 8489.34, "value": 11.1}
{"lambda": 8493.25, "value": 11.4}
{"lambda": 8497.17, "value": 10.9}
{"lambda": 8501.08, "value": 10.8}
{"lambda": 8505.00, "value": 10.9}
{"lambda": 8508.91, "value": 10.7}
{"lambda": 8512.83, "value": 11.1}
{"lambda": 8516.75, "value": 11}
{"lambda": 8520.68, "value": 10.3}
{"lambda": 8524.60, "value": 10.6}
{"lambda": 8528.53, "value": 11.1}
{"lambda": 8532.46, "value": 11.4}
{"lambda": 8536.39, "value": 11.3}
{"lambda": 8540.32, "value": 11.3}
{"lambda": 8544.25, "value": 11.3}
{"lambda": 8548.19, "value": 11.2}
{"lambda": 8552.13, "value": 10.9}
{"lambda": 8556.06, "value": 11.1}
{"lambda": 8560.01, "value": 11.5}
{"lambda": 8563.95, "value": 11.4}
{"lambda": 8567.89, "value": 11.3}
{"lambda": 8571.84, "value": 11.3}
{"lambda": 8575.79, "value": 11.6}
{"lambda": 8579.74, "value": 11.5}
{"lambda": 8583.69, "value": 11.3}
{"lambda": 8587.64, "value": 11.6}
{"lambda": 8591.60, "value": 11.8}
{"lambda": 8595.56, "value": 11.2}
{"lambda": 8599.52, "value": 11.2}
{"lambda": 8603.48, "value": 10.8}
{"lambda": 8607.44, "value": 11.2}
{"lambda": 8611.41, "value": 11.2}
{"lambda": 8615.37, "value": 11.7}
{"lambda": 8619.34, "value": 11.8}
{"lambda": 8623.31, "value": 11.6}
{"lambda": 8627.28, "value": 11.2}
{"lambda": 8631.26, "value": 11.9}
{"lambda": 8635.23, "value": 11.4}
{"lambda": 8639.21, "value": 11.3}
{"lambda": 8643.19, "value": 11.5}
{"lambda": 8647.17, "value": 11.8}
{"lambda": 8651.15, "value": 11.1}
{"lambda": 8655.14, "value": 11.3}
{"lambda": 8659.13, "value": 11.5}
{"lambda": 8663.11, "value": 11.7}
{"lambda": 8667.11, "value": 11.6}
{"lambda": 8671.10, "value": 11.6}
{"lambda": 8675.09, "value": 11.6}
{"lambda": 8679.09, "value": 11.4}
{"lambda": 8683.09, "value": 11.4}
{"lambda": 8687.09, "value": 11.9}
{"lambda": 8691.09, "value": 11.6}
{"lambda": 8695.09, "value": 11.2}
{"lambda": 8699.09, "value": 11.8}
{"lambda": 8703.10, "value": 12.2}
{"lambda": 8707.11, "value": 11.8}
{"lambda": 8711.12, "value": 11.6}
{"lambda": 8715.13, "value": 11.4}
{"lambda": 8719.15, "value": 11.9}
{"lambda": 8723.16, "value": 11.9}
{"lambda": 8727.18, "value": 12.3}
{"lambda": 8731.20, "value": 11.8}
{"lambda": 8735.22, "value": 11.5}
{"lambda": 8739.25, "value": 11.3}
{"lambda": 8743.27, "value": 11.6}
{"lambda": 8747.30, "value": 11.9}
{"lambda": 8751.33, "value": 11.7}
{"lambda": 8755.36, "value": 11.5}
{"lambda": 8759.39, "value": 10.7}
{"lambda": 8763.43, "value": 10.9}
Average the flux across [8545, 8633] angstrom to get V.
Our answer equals 11.4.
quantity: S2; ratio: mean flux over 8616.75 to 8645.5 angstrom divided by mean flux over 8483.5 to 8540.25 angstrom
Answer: 1.05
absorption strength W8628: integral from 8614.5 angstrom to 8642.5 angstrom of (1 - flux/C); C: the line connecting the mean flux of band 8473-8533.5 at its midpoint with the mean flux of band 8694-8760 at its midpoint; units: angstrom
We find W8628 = -0.5 angstrom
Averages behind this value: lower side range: 10.9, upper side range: 11.7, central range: 11.5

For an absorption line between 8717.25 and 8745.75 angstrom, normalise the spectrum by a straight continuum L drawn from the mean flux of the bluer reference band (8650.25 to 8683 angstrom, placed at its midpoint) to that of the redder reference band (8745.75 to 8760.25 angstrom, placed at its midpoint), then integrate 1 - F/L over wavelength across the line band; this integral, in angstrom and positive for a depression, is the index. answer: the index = -0.66 angstrom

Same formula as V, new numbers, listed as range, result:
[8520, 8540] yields 11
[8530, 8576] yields 11.3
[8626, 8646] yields 11.5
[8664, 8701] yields 11.6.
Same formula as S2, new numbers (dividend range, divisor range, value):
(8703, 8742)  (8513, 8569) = 1.06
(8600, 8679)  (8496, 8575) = 1.03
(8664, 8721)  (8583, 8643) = 1.02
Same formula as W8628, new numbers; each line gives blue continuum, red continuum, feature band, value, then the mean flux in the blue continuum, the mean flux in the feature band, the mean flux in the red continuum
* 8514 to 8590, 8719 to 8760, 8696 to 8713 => -0.33 angstrom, 11.2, 11.8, 11.7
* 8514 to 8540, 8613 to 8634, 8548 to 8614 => 0.19 angstrom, 11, 11.3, 11.6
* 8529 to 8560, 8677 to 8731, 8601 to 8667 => 0.38 angstrom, 11.2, 11.4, 11.7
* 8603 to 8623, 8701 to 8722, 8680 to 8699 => 0.25 angstrom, 11.4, 11.5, 11.8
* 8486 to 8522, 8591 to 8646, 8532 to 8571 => -0.50 angstrom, 10.9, 11.3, 11.4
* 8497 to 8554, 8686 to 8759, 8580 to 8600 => -0.40 angstrom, 11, 11.4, 11.7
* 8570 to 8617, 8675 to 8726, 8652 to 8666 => 0.10 angstrom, 11.4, 11.5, 11.7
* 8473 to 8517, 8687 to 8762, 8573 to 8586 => -0.29 angstrom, 10.9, 11.5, 11.7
